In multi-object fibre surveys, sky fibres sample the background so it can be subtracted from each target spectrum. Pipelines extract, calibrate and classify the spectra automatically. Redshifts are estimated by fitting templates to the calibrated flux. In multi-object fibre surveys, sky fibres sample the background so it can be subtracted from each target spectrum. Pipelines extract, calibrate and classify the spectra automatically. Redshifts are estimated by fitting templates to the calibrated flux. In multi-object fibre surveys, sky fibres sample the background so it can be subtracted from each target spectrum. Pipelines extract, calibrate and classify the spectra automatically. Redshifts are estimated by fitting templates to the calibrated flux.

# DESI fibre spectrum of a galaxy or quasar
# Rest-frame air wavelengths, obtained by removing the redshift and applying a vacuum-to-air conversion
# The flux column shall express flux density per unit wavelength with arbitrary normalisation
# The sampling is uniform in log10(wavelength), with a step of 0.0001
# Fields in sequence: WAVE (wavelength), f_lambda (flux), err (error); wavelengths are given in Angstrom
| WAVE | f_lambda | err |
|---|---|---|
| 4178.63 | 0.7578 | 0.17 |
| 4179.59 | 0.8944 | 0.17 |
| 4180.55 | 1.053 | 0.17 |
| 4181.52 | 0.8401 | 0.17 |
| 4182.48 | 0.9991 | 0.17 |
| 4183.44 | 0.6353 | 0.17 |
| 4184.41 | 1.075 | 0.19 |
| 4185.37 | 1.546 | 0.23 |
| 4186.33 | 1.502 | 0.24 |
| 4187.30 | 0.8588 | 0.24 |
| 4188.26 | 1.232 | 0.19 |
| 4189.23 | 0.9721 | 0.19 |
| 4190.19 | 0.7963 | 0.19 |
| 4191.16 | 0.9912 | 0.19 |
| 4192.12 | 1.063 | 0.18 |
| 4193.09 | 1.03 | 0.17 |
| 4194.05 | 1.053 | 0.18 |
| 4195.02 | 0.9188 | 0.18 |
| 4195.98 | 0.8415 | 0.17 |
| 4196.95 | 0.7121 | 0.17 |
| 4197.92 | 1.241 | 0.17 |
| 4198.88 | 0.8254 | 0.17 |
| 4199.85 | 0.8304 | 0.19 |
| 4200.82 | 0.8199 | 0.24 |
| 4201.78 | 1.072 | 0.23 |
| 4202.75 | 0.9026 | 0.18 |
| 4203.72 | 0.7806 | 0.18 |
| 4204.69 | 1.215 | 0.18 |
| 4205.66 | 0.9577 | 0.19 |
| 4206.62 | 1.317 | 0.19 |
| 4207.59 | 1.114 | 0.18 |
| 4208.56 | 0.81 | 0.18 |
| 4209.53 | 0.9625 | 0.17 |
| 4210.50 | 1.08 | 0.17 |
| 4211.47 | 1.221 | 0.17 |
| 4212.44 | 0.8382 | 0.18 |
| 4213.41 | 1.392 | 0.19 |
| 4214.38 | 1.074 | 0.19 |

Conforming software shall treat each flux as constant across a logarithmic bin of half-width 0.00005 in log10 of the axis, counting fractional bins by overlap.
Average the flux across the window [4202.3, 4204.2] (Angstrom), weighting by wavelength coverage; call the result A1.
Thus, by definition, 0.84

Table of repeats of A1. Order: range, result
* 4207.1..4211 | 0.992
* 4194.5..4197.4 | 0.827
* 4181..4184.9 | 0.89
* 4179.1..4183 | 0.944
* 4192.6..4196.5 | 0.959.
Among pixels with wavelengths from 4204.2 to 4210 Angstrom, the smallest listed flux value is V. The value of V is 0.81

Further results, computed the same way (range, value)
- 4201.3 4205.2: 0.7806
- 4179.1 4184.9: 0.6353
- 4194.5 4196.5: 0.8415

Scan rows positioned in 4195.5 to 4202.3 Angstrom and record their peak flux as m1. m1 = 1.241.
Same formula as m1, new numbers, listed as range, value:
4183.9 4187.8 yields 1.546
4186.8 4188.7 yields 1.232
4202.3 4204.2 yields 0.9026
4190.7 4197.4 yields 1.063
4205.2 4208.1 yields 1.317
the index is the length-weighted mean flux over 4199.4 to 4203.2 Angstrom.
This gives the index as 0.907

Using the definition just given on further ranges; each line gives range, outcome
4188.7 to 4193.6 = 0.973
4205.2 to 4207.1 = 1.14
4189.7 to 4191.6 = 0.892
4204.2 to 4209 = 1.09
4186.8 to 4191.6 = 0.97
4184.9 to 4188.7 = 1.29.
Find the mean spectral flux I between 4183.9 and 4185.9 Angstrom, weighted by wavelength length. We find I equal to 1.31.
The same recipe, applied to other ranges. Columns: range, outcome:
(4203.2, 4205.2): 0.993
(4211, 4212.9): 1.03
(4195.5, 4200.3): 0.89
